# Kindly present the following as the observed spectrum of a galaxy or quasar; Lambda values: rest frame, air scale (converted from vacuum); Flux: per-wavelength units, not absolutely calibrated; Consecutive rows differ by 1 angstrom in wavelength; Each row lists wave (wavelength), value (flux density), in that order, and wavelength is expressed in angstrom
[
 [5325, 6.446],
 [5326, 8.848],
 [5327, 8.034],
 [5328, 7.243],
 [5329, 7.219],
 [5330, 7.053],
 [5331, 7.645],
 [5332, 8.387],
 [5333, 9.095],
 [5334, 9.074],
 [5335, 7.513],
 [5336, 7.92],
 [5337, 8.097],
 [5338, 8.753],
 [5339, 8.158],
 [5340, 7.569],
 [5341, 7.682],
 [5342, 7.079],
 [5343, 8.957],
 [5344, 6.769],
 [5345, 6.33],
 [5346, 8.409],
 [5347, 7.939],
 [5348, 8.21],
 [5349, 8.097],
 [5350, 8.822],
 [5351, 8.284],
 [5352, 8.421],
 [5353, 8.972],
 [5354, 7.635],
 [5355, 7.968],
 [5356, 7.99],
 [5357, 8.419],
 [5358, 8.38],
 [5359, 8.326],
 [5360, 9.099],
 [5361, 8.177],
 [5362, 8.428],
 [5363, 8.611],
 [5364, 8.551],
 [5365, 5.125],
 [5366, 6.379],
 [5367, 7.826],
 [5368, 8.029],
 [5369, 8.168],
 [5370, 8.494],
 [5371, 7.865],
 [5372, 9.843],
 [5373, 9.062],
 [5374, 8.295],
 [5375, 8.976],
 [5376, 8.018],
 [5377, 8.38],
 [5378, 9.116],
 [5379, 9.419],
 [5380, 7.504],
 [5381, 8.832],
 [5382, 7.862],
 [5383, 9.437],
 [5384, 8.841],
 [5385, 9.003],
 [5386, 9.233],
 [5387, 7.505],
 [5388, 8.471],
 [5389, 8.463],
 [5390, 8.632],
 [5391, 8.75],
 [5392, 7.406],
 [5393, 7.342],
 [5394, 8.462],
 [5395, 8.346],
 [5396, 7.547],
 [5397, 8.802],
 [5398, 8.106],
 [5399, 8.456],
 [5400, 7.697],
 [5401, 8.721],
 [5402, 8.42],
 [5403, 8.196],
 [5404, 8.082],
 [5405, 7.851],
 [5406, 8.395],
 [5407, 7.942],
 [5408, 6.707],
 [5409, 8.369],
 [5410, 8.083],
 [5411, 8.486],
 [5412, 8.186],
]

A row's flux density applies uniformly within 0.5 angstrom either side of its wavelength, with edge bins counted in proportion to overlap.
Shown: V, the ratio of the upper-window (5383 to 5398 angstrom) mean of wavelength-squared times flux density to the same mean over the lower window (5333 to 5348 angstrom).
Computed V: 1.08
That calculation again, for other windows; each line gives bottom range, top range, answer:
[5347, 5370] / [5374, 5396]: 1.05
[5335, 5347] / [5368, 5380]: 1.12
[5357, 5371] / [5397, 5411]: 1.03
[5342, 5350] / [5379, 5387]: 1.12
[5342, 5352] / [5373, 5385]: 1.10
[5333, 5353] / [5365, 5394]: 1.05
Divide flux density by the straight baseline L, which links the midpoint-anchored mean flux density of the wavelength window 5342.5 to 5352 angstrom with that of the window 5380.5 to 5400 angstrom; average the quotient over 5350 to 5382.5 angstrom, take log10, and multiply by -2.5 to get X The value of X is -0.01 mag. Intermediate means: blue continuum 8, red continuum 8.38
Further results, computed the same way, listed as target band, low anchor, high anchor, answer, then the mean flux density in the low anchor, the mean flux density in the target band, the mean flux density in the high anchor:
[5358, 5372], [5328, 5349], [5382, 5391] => 0.04 mag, 7.88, 8.01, 8.65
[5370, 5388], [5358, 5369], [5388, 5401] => -0.08 mag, 7.89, 8.65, 8.2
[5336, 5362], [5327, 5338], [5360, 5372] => -0.02 mag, 7.97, 8.1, 7.93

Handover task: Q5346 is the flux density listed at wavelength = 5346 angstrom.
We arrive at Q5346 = 8.409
